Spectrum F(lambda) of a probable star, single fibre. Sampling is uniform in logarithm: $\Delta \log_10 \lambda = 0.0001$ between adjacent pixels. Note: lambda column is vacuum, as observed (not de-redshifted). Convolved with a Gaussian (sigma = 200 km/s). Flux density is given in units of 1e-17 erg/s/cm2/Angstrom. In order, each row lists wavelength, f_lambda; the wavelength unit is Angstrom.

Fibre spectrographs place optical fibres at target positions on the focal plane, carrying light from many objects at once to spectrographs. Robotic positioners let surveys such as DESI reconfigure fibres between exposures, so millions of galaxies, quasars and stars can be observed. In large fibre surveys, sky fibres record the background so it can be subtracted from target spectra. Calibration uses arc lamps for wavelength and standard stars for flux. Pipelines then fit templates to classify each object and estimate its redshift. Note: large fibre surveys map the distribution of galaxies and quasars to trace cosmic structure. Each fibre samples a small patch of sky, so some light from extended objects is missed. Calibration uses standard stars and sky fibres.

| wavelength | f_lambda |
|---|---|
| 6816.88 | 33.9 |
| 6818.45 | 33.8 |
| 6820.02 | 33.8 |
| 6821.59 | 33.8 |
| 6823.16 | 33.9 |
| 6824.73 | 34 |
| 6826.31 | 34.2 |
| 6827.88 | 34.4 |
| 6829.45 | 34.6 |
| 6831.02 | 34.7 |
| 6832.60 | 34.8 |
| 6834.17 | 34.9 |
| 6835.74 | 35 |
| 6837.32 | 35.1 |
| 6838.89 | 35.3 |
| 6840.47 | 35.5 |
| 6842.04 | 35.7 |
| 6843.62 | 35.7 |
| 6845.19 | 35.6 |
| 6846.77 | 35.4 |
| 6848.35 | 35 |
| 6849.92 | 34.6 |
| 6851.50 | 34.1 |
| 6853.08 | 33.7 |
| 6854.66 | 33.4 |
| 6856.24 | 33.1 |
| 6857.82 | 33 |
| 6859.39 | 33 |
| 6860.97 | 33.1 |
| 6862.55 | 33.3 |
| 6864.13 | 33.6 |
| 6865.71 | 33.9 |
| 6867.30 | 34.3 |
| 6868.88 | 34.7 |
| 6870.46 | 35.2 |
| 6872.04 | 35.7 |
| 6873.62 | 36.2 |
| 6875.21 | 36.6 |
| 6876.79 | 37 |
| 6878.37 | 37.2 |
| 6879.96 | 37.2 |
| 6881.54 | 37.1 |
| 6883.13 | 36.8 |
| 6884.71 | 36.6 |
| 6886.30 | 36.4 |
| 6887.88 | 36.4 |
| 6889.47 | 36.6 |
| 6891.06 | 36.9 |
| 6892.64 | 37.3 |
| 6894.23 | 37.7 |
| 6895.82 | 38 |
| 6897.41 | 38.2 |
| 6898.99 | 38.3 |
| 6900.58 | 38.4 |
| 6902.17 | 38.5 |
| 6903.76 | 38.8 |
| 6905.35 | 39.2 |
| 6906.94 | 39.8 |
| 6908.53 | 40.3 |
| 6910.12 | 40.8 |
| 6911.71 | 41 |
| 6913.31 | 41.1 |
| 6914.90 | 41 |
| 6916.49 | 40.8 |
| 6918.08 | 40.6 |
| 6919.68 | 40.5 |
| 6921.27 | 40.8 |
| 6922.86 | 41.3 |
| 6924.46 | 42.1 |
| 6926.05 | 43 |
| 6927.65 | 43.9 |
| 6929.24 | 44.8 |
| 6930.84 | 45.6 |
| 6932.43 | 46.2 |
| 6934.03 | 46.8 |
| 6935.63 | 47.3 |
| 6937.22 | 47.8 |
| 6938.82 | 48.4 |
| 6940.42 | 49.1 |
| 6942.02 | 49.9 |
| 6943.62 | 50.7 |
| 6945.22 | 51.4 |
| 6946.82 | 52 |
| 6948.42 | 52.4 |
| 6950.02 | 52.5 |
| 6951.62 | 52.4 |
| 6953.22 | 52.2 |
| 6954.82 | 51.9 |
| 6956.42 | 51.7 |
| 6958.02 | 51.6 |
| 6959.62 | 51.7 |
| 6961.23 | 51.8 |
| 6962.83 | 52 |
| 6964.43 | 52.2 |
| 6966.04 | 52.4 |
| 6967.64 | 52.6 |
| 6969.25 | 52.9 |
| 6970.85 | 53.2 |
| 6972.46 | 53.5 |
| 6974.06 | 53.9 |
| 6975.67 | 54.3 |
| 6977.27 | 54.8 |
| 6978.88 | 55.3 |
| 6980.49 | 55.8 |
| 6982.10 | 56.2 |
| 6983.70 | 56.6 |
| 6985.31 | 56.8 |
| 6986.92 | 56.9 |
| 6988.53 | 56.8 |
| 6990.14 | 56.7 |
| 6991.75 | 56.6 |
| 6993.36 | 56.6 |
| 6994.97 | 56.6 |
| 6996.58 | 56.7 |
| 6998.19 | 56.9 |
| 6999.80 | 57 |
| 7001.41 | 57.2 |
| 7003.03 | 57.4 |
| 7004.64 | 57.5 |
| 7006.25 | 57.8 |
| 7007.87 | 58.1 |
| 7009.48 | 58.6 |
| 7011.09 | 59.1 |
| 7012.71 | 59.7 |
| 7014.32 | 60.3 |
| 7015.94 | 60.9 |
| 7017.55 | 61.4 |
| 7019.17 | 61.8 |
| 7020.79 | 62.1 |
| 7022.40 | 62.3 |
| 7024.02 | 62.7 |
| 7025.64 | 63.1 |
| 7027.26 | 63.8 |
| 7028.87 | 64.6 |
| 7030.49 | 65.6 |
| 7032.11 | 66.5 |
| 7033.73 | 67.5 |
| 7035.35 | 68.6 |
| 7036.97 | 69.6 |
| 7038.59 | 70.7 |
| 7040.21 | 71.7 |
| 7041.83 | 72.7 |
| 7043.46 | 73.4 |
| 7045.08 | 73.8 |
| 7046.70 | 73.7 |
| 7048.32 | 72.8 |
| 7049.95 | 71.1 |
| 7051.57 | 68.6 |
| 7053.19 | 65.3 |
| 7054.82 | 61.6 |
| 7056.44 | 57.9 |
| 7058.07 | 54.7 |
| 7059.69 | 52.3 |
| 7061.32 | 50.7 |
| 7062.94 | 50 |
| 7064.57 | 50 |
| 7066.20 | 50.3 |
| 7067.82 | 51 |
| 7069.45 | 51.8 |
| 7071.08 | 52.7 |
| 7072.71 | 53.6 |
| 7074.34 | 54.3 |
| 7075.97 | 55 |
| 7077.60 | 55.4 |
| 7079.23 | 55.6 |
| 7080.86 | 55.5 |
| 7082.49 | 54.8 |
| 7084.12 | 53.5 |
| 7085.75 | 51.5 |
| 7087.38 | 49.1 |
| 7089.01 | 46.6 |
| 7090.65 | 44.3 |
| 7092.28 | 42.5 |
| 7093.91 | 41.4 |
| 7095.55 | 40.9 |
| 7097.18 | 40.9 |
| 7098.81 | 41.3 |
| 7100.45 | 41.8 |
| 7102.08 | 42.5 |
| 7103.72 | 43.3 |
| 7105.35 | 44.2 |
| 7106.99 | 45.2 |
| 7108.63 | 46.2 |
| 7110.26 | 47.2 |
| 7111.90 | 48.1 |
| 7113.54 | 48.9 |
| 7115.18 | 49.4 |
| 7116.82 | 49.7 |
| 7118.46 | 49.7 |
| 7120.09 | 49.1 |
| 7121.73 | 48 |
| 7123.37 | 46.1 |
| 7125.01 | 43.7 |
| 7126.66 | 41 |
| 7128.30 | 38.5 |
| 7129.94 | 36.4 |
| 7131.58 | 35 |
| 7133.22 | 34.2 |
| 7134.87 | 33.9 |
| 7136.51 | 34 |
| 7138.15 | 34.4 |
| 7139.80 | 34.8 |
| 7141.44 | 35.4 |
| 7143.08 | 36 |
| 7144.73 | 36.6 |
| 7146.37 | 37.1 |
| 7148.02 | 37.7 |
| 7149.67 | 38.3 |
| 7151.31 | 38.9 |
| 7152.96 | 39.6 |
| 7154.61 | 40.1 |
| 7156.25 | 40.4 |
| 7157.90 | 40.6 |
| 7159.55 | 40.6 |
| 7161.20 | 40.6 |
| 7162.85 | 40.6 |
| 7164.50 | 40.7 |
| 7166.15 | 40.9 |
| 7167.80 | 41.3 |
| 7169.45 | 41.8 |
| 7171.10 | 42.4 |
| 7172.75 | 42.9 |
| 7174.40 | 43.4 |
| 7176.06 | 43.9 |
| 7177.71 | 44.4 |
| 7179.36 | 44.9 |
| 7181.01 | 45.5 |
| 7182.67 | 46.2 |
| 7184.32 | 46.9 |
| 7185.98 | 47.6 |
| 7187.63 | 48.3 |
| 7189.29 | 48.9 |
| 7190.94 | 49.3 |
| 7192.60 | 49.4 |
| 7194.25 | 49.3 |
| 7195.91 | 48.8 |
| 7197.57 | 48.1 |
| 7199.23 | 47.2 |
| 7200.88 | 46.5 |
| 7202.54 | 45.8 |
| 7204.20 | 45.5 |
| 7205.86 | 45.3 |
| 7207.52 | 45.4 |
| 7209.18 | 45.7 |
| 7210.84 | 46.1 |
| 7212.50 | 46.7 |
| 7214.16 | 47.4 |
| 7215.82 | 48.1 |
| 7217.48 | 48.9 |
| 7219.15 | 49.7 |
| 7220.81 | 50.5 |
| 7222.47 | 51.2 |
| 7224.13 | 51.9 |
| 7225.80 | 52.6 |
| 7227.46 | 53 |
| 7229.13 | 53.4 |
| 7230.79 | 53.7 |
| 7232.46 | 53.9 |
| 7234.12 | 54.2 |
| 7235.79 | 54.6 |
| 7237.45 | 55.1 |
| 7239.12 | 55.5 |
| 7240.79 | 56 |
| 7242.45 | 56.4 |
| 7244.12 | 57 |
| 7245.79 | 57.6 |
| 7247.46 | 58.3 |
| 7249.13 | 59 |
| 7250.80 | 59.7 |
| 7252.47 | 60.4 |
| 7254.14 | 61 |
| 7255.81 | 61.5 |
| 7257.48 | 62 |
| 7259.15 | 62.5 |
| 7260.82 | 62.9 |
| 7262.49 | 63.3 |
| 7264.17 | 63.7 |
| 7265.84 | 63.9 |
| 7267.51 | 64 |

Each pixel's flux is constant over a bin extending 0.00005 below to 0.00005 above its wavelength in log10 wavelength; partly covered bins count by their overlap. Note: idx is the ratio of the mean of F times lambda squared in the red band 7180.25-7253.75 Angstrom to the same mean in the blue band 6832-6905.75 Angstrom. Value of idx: 1.57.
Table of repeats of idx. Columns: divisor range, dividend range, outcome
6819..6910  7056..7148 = 1.37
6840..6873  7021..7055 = 2.09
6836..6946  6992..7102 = 1.55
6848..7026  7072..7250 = 1.05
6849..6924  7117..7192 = 1.21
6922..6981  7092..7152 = 0.86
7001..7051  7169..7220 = 0.75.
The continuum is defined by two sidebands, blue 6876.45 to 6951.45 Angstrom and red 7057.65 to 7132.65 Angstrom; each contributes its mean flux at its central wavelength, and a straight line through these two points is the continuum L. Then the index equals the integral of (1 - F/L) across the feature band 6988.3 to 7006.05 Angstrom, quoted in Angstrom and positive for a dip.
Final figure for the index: -4.9 Angstrom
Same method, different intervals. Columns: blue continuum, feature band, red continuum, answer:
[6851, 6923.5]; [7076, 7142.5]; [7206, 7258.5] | 4.5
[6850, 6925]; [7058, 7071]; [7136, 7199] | -3.5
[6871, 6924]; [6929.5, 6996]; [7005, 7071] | -4.1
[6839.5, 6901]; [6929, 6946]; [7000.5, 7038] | -0.2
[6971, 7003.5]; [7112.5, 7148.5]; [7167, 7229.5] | 6.9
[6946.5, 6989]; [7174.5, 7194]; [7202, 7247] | 1.8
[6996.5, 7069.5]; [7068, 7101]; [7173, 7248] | 5.2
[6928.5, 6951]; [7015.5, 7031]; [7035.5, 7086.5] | -1.7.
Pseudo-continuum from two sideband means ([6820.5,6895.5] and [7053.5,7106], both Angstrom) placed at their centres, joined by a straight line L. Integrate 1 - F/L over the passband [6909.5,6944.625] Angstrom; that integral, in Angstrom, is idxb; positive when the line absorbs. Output -4.0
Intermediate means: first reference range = 35.2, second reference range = 49.9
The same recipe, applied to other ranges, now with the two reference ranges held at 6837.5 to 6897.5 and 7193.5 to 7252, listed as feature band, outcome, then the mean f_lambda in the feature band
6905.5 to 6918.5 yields -1.1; 40.6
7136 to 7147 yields 2.8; 35.5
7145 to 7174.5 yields 5.0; 40.3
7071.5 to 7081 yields -2.1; 54.7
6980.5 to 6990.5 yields -3.9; 56.6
